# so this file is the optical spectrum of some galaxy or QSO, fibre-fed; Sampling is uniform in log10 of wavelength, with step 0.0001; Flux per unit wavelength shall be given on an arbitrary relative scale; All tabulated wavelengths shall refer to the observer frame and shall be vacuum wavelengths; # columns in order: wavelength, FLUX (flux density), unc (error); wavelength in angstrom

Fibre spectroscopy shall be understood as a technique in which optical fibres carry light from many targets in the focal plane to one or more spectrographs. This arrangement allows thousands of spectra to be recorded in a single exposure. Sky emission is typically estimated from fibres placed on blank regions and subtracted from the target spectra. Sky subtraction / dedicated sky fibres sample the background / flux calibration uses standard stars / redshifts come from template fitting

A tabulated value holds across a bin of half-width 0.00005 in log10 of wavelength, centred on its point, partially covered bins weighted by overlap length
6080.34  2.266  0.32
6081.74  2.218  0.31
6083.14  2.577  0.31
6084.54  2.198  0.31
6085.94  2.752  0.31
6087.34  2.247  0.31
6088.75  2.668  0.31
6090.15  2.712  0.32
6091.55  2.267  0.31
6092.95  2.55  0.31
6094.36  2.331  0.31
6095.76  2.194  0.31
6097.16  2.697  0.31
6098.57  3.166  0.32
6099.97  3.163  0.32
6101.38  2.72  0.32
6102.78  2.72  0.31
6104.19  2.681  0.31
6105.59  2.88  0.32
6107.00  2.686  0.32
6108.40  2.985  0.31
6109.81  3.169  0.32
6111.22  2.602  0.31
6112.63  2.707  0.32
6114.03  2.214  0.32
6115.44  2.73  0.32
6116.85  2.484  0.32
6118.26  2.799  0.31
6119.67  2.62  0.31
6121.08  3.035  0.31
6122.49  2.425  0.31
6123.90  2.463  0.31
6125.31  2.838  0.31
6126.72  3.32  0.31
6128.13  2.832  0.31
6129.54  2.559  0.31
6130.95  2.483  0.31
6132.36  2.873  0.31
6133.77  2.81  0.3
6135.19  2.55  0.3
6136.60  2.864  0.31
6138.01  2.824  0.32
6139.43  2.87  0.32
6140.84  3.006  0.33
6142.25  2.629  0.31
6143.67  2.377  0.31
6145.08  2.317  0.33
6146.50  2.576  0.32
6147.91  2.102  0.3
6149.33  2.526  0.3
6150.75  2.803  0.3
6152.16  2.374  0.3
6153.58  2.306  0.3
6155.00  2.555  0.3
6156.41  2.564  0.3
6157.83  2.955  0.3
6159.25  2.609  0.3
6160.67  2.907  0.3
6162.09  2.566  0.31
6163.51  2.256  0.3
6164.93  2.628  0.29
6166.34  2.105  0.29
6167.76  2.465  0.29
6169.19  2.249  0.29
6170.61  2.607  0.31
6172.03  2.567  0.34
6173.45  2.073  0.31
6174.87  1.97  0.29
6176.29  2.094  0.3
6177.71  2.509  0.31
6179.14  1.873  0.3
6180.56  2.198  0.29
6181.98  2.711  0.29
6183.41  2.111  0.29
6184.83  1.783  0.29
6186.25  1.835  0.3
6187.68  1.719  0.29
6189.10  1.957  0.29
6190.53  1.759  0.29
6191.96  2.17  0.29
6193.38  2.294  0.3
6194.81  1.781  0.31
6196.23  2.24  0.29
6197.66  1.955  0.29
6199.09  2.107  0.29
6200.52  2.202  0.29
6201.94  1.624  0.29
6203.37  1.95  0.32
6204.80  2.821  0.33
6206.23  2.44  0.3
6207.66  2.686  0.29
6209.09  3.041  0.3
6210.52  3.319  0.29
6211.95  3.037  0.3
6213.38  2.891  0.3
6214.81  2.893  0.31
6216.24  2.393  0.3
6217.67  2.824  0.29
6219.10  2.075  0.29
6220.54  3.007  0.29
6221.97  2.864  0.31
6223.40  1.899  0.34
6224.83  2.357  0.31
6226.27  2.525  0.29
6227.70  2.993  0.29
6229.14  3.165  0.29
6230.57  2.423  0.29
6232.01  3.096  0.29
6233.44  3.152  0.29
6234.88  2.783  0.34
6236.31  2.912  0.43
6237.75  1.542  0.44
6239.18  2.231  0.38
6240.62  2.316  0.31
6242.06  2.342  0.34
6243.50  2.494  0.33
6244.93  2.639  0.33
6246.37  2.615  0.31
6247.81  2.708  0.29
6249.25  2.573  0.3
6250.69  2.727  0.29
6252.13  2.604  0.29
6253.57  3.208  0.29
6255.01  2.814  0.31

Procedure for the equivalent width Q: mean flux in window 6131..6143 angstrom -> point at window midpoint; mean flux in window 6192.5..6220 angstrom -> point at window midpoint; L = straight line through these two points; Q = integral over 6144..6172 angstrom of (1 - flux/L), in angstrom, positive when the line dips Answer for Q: 1.93 angstrom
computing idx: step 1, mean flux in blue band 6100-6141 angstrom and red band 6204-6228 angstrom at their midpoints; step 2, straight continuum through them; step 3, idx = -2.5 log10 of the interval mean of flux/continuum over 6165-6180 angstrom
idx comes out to 0.20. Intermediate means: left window 2.75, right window 2.7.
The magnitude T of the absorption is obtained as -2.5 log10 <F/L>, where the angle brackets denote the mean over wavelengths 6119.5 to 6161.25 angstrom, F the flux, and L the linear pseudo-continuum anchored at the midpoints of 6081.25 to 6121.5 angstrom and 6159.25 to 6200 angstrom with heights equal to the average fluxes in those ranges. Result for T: -0.10 mag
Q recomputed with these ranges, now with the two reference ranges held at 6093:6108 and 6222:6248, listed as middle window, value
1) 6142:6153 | 0.9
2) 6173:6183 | 1.6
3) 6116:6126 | 0.1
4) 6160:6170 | 0.7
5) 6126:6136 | -0.3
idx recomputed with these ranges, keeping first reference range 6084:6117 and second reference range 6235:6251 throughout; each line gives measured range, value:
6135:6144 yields -0.06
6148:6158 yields 0.02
